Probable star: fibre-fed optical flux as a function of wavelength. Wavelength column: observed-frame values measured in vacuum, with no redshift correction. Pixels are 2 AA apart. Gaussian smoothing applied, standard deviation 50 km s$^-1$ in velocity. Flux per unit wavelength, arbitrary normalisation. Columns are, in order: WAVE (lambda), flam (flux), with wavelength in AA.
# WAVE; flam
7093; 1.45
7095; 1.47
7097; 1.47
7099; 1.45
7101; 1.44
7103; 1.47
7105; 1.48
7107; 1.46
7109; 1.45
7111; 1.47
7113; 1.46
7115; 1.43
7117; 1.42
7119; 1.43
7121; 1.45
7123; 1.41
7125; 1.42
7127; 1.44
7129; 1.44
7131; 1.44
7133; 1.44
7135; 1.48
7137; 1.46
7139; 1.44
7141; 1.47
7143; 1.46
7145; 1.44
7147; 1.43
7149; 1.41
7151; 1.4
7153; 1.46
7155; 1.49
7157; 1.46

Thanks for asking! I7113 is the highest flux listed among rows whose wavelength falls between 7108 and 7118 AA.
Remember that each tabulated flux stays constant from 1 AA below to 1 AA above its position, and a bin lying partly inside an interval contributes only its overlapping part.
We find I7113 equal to 1.47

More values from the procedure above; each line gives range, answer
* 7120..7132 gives 1.45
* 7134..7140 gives 1.48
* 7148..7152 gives 1.41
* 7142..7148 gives 1.46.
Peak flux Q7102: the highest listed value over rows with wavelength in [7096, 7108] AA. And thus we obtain 1.48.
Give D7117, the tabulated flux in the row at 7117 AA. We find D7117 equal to 1.42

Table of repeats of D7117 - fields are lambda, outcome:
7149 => 1.41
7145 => 1.44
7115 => 1.43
